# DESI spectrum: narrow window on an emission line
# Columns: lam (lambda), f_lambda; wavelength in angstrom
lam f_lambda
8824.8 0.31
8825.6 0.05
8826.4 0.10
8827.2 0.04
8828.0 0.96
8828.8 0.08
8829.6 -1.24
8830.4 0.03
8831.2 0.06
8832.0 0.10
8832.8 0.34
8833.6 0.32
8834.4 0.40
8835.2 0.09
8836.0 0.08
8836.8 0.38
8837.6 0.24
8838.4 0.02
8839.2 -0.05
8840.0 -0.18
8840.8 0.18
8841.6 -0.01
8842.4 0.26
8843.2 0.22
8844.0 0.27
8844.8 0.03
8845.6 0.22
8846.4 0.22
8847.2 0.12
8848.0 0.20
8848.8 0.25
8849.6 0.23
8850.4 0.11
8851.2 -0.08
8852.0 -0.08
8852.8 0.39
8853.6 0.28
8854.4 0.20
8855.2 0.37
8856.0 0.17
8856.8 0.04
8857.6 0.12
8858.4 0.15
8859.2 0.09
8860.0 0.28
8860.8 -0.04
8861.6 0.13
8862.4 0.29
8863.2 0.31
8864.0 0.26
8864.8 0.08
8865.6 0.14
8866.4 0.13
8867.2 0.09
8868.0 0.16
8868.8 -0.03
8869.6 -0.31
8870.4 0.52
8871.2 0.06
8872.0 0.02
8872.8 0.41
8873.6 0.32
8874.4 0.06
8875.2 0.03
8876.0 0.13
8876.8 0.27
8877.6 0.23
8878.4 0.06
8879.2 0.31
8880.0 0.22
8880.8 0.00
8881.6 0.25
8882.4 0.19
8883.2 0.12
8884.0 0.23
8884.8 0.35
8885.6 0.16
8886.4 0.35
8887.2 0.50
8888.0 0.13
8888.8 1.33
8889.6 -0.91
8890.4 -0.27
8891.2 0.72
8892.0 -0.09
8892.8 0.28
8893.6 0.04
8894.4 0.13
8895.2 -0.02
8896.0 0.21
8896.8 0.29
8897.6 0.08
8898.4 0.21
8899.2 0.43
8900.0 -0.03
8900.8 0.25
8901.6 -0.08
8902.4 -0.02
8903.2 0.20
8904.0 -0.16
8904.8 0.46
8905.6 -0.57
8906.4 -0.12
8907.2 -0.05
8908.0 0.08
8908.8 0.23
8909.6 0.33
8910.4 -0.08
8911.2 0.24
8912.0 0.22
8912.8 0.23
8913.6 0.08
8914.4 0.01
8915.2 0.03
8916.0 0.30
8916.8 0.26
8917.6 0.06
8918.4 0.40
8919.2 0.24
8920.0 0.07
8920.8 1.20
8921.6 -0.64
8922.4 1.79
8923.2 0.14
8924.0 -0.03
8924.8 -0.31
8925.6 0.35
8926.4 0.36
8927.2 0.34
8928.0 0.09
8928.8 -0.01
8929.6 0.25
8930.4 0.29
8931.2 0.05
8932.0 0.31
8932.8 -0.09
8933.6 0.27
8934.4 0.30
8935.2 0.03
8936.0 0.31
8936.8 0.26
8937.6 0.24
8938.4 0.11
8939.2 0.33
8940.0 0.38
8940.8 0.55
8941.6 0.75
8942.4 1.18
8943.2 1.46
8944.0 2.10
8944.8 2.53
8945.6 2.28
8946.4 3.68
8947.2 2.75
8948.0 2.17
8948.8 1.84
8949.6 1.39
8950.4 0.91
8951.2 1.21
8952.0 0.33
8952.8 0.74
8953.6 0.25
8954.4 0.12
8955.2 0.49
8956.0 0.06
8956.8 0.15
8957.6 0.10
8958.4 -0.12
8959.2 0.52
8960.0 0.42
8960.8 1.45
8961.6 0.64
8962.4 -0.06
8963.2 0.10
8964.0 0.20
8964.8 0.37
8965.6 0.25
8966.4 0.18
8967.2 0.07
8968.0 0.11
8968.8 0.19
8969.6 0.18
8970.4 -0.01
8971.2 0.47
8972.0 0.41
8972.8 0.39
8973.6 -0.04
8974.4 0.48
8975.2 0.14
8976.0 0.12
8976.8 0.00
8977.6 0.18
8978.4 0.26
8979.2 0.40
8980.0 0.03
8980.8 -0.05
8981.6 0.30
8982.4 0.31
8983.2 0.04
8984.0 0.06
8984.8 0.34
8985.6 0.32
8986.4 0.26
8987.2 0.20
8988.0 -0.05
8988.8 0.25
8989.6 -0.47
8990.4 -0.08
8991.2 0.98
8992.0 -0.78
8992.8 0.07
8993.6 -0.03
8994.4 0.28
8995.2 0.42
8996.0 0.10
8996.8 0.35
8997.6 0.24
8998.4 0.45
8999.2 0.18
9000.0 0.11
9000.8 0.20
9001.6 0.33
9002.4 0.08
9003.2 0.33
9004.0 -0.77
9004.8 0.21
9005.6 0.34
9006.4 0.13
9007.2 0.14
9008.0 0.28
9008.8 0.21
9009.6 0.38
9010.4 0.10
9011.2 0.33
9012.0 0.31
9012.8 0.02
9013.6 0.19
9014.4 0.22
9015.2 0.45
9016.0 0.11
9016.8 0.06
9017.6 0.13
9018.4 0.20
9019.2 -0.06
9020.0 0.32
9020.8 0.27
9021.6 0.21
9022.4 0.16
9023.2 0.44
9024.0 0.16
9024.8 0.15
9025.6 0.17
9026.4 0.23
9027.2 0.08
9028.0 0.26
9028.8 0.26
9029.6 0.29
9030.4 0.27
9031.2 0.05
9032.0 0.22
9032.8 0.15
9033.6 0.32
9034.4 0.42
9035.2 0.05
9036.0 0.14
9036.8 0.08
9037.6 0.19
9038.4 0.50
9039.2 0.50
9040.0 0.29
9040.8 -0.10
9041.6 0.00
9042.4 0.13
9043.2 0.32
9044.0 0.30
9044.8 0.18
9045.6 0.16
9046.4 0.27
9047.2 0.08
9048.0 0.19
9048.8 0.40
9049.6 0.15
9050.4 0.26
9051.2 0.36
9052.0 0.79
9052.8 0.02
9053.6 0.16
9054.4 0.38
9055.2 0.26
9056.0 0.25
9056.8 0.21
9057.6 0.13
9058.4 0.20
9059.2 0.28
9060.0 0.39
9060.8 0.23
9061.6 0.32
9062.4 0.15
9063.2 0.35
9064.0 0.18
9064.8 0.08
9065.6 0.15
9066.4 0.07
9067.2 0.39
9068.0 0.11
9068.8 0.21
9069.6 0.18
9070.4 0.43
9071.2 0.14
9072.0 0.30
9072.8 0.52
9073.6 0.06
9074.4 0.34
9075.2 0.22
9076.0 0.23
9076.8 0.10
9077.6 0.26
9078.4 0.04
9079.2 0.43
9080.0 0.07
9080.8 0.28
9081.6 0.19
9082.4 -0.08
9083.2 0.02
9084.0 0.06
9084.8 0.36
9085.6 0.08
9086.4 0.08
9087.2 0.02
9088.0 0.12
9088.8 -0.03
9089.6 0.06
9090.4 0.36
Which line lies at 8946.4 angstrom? Hbeta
